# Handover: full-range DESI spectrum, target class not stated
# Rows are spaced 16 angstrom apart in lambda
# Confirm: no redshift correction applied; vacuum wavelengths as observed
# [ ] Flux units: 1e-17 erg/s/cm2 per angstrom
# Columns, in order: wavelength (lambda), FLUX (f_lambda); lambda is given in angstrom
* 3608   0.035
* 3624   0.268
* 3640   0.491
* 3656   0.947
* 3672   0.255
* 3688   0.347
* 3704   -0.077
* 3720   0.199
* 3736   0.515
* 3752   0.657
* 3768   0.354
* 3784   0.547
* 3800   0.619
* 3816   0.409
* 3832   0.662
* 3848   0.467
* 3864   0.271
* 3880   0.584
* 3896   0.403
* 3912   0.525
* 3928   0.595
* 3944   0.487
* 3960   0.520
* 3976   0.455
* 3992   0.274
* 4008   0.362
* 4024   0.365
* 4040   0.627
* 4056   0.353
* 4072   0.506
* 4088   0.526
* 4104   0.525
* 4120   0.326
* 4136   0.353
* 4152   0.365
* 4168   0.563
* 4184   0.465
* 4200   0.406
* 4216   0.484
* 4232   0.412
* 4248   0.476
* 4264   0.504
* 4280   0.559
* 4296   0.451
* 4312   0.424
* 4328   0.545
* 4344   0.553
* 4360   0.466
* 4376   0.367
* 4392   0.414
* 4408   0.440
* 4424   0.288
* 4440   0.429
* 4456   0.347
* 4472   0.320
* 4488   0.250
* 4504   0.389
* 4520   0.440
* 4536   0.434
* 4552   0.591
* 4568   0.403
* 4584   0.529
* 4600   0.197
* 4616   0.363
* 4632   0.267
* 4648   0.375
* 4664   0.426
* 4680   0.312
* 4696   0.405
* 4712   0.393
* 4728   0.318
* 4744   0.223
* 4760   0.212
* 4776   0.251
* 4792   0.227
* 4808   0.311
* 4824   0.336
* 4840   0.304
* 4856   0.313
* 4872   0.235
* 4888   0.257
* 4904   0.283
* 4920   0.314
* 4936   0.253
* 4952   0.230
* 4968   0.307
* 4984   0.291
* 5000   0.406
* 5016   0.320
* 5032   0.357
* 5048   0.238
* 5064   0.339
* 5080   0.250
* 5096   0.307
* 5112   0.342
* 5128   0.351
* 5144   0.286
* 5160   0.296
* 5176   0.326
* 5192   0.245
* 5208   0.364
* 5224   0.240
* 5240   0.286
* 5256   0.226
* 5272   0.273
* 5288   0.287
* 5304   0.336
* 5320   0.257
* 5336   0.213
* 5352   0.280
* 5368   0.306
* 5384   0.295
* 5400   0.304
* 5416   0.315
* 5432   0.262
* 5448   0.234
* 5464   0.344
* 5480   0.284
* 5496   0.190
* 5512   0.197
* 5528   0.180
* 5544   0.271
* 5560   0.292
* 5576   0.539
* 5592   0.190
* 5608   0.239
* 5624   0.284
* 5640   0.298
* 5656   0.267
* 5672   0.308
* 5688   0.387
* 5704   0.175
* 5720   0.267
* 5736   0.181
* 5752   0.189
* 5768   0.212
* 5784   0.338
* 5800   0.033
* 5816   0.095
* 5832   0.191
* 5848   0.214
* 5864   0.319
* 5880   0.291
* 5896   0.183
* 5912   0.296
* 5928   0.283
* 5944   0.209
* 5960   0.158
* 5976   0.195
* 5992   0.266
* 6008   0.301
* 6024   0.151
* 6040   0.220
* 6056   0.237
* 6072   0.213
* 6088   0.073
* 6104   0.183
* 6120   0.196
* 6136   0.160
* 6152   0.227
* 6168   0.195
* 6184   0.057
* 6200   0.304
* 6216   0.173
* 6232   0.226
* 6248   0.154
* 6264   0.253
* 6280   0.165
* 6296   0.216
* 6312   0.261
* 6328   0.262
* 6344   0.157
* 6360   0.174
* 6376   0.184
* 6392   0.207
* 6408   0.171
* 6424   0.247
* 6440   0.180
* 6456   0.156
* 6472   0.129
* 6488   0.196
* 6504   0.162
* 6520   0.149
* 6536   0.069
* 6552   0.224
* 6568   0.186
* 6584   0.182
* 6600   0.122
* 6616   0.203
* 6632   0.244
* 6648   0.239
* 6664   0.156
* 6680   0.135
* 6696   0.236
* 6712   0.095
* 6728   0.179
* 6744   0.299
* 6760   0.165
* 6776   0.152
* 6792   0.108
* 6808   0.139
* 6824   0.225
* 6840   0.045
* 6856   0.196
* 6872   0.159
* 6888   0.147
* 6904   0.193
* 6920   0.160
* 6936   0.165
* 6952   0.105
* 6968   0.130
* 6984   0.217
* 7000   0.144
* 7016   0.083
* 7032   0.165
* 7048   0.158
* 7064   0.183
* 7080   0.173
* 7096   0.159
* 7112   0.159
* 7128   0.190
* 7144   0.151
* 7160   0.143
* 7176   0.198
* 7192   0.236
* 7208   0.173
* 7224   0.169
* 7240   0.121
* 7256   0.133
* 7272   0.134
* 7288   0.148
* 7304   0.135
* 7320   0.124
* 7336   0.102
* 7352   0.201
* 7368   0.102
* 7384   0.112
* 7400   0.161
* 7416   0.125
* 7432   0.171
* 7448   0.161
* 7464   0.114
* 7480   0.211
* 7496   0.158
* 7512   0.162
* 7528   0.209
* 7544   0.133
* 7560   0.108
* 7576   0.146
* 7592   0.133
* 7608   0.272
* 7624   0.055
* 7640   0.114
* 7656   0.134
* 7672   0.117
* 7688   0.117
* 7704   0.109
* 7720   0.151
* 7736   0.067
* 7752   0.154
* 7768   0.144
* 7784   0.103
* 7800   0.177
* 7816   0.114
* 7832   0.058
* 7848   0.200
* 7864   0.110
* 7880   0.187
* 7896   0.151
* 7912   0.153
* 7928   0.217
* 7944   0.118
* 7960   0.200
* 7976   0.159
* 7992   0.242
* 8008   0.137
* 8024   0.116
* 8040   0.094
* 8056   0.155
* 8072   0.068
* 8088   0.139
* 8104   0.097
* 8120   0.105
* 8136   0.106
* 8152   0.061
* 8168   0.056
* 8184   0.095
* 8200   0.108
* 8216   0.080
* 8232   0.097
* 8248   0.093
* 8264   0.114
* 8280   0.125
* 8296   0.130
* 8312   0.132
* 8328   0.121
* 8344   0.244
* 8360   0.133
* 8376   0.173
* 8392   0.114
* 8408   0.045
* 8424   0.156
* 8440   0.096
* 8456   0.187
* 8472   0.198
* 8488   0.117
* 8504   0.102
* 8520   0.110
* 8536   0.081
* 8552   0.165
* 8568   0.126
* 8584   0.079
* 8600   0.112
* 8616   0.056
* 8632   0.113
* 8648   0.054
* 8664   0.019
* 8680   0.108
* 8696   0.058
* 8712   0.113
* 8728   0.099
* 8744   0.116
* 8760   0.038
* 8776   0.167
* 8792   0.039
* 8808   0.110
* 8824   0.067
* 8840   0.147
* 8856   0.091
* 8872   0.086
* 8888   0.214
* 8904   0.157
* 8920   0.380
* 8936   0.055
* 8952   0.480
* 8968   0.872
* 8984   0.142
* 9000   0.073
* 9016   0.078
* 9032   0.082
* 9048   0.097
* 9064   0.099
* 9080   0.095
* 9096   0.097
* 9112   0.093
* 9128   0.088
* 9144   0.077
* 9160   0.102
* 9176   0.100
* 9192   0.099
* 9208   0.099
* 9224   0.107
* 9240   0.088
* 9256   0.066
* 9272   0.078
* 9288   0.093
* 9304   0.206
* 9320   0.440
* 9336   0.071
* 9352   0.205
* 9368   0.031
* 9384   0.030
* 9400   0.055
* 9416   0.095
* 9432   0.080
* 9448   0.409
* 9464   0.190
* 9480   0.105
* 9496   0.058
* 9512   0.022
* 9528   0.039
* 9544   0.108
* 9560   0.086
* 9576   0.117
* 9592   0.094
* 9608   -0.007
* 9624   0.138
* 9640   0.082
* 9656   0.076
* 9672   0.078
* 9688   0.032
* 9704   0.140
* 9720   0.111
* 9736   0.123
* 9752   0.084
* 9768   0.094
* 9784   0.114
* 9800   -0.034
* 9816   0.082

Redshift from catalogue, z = 1.403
